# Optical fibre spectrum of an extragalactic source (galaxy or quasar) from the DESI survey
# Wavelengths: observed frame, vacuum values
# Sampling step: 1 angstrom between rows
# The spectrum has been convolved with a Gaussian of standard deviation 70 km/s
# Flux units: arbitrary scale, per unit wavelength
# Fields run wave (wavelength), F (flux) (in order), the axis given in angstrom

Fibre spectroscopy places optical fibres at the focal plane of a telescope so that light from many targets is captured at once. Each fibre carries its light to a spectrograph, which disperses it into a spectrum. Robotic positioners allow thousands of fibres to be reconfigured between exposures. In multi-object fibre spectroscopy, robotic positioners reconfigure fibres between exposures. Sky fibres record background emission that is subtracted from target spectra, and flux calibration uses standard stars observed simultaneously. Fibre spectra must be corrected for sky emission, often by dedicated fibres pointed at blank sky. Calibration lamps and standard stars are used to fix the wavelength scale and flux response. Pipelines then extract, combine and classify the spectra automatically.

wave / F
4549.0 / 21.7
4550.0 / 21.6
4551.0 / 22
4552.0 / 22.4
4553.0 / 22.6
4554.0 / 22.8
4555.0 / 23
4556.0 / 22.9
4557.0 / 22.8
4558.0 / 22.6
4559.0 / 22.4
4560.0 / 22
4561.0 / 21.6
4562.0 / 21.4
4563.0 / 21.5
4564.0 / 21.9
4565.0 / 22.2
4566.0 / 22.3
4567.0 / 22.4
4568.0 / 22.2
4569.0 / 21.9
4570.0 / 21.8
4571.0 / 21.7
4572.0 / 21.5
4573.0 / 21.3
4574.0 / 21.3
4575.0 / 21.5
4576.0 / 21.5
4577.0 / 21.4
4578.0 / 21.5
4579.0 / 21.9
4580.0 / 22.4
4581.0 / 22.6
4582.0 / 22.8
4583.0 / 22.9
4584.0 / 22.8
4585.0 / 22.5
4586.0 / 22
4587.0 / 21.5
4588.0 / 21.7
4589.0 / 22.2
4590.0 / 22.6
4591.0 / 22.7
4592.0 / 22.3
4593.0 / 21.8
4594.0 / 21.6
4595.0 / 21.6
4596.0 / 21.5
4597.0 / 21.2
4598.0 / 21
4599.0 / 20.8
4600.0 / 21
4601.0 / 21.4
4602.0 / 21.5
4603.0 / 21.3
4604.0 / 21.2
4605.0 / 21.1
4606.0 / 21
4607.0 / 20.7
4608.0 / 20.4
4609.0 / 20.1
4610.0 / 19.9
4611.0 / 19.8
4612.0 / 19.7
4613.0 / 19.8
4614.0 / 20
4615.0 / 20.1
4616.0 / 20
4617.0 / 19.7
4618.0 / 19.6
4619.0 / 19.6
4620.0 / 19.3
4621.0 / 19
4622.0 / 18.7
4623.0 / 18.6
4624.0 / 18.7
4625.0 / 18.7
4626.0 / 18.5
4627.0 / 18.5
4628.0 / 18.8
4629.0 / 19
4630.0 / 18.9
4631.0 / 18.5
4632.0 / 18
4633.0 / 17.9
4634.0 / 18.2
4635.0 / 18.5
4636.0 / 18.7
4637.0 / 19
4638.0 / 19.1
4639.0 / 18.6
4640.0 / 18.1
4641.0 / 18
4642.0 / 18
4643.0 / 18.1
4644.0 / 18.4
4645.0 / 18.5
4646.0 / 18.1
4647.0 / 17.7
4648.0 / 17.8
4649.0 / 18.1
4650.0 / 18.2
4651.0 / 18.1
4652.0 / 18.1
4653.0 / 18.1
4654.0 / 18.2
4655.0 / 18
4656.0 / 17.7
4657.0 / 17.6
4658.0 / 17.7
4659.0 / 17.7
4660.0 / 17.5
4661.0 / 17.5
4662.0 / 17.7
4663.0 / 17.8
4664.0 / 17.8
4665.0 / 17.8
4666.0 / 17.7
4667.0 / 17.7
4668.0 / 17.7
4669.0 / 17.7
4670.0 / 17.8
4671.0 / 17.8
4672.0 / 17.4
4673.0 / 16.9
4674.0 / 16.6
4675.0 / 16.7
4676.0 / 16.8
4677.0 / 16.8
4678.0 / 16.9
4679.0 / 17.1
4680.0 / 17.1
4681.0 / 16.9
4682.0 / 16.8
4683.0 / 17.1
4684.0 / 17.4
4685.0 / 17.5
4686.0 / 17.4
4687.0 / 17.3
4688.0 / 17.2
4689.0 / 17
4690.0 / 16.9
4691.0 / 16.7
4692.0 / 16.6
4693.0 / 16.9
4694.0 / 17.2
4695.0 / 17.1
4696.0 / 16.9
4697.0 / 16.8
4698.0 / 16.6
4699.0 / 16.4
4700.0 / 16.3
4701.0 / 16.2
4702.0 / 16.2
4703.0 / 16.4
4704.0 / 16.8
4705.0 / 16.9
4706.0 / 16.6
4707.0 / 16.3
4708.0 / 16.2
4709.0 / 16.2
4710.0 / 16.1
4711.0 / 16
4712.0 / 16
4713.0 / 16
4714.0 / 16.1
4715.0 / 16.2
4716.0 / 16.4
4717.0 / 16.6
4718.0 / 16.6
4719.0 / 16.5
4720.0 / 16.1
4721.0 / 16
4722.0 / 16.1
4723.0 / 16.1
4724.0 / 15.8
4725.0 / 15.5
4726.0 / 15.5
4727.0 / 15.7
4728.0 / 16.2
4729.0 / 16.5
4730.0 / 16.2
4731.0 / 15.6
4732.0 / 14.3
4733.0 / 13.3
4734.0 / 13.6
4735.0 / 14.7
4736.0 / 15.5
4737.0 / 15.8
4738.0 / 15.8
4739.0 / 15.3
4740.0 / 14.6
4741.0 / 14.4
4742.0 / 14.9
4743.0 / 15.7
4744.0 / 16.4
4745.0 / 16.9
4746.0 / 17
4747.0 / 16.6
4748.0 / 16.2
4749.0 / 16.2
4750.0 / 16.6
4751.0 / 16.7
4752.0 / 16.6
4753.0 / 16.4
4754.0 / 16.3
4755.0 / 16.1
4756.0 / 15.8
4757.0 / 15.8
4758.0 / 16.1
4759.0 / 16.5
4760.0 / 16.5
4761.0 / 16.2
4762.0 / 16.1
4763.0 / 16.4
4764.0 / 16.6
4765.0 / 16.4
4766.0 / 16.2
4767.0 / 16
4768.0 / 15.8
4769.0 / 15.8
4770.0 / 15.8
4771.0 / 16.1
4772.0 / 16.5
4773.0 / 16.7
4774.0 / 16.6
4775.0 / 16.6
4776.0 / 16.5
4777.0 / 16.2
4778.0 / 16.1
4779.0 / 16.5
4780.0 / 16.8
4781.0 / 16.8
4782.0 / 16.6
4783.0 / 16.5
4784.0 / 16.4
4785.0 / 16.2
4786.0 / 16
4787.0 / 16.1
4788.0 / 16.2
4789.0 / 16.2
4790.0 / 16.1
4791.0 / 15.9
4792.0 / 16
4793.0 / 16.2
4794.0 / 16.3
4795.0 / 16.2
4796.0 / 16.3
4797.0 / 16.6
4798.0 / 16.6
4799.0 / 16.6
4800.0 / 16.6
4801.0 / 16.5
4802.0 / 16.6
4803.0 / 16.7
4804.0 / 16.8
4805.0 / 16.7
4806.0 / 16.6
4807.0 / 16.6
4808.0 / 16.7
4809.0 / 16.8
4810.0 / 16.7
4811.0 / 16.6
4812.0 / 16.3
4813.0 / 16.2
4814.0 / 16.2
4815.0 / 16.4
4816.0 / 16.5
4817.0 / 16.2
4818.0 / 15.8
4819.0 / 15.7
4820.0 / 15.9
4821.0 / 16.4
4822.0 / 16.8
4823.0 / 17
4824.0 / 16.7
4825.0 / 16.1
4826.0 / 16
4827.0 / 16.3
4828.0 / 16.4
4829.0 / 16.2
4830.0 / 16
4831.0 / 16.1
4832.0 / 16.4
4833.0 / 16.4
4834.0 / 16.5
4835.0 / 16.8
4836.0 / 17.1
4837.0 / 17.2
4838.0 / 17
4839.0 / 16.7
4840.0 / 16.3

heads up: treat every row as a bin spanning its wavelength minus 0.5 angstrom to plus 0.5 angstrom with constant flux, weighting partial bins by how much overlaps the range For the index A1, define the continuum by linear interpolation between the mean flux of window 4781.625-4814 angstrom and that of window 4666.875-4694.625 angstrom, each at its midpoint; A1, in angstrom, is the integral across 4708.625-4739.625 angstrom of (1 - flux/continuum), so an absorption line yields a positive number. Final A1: 2.1 angstrom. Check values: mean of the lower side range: 17.1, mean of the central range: 15.7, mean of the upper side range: 16.4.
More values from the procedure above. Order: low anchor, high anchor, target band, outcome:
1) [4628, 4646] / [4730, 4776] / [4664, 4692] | 0.54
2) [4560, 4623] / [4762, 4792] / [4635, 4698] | 5.44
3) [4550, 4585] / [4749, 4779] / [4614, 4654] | 3.03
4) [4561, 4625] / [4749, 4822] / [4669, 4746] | 8.31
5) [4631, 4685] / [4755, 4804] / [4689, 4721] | 1.35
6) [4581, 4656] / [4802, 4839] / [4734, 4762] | 2.73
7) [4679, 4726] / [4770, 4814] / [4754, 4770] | 0.32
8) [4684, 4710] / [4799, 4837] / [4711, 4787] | 2.66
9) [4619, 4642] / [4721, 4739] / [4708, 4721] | -0.24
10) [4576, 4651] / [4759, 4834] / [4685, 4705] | 1.75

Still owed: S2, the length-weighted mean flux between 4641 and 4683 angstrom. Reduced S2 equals 17.6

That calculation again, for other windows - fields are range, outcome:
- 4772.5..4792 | 16.4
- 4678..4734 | 16.4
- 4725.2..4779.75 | 16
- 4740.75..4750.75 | 16.1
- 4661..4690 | 17.3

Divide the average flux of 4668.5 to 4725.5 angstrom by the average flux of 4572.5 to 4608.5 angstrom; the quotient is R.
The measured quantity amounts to 0.8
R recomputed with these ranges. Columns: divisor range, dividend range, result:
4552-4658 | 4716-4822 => 0.79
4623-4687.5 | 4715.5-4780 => 0.90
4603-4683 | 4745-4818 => 0.89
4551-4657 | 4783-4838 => 0.80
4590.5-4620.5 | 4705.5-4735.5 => 0.76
